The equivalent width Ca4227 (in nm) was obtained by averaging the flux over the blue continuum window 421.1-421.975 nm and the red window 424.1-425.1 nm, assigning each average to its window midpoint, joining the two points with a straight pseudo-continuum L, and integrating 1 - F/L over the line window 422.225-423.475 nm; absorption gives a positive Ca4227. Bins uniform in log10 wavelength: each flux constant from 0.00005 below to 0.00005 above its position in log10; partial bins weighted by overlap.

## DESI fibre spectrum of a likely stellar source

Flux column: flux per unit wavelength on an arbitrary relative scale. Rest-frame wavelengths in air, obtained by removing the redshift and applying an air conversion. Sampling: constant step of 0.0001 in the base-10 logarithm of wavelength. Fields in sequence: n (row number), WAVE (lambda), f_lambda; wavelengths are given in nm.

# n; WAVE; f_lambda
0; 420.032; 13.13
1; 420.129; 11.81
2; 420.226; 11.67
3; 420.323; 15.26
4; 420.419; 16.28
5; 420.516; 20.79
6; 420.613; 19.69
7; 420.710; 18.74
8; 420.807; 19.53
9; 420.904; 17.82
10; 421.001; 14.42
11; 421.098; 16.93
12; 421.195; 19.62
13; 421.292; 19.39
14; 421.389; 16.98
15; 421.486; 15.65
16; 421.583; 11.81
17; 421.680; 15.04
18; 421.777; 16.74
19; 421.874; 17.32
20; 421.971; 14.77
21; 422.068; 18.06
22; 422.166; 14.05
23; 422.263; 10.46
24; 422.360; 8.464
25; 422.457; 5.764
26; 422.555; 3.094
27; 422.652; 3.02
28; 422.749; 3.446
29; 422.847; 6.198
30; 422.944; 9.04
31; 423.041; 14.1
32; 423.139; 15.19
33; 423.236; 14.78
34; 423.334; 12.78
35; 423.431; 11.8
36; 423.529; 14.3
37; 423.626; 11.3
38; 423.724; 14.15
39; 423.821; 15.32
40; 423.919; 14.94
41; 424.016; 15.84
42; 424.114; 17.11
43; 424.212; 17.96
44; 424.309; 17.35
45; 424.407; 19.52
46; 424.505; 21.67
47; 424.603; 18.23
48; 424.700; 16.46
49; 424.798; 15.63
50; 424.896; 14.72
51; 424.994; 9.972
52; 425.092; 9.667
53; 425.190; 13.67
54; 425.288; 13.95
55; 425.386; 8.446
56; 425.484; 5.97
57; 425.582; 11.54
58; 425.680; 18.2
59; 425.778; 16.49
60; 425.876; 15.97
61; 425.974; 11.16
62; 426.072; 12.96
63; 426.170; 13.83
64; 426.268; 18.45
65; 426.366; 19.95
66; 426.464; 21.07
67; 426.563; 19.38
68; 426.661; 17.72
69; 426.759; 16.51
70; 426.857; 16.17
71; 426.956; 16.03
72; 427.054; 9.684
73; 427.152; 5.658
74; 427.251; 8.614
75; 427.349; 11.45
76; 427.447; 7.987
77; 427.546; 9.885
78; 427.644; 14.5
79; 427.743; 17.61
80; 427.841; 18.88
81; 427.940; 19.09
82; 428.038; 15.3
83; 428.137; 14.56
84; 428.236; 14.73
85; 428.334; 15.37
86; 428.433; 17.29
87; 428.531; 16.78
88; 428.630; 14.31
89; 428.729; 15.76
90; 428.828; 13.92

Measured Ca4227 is 0.56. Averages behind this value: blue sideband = 16.5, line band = 9.07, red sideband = 16.4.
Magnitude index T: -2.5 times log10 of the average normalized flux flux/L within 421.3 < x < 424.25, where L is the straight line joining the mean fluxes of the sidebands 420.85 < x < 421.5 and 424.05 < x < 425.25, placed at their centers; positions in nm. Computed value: 0.30 mag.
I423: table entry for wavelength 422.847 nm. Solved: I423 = 6.198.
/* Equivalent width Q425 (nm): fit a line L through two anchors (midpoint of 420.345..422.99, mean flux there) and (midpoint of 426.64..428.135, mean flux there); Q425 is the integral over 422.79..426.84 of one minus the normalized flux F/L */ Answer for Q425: -0.29 nm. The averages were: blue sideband 13.8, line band 14.7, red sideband 13.6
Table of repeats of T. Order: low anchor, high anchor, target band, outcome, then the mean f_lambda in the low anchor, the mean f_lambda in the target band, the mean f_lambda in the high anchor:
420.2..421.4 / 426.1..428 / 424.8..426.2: 0.22 mag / 17.6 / 12.7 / 14.9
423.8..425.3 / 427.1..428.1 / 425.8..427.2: -0.10 mag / 15.8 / 15.4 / 12.9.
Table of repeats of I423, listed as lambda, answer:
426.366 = 19.95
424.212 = 17.96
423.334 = 12.78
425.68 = 18.2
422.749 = 3.446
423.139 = 15.19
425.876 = 15.97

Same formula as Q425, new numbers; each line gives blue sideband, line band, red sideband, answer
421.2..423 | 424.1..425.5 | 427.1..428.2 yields -0.27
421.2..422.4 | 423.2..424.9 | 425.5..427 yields -0.02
